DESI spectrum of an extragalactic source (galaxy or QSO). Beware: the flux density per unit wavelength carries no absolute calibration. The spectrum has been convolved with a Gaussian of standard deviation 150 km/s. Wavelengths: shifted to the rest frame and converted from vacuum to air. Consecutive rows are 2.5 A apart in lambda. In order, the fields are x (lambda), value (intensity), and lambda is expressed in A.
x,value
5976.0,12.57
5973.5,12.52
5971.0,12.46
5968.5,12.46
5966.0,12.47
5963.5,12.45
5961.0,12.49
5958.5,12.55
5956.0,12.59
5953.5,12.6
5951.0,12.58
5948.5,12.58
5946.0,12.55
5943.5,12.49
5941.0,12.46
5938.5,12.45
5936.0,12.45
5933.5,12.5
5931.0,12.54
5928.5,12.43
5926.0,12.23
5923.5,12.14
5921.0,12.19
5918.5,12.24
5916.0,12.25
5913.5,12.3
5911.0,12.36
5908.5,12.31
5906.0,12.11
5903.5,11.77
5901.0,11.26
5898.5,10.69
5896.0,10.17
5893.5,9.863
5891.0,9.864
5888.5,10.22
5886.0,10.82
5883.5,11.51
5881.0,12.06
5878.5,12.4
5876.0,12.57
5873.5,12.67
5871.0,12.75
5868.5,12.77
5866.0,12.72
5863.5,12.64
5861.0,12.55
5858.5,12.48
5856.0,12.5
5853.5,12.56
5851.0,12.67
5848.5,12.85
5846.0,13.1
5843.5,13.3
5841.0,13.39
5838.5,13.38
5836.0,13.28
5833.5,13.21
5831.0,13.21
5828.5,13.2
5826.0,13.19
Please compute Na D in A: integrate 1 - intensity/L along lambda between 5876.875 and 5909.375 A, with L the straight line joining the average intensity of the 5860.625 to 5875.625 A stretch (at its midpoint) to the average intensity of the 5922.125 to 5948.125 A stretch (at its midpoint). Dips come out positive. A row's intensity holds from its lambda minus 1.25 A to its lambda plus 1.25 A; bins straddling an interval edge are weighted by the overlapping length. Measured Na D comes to 3.69 A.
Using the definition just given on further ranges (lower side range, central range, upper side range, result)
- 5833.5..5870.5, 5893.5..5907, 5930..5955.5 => 1.73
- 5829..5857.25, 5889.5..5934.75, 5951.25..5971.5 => 3.57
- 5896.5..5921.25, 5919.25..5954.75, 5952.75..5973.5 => -0.68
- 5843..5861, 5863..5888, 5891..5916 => -0.18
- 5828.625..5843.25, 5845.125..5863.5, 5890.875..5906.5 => -0.14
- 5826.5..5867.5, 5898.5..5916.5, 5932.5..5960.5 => 1.05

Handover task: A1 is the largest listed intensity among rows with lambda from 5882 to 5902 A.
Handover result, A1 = 11.51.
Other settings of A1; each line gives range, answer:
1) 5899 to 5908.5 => 12.31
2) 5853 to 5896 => 12.77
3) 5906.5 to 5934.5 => 12.54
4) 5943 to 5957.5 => 12.6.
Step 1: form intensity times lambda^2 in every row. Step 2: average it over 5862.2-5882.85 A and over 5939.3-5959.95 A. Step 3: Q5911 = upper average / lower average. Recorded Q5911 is 1.0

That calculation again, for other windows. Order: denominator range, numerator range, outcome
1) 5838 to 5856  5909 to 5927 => 0.97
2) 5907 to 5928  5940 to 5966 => 1.03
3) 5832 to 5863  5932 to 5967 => 1.00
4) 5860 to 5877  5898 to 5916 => 0.95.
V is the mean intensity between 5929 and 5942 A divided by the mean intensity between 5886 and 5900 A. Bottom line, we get 1.2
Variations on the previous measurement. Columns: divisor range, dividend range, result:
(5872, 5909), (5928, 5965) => 1.10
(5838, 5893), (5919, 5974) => 1.01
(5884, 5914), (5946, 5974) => 1.13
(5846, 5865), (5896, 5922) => 0.94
